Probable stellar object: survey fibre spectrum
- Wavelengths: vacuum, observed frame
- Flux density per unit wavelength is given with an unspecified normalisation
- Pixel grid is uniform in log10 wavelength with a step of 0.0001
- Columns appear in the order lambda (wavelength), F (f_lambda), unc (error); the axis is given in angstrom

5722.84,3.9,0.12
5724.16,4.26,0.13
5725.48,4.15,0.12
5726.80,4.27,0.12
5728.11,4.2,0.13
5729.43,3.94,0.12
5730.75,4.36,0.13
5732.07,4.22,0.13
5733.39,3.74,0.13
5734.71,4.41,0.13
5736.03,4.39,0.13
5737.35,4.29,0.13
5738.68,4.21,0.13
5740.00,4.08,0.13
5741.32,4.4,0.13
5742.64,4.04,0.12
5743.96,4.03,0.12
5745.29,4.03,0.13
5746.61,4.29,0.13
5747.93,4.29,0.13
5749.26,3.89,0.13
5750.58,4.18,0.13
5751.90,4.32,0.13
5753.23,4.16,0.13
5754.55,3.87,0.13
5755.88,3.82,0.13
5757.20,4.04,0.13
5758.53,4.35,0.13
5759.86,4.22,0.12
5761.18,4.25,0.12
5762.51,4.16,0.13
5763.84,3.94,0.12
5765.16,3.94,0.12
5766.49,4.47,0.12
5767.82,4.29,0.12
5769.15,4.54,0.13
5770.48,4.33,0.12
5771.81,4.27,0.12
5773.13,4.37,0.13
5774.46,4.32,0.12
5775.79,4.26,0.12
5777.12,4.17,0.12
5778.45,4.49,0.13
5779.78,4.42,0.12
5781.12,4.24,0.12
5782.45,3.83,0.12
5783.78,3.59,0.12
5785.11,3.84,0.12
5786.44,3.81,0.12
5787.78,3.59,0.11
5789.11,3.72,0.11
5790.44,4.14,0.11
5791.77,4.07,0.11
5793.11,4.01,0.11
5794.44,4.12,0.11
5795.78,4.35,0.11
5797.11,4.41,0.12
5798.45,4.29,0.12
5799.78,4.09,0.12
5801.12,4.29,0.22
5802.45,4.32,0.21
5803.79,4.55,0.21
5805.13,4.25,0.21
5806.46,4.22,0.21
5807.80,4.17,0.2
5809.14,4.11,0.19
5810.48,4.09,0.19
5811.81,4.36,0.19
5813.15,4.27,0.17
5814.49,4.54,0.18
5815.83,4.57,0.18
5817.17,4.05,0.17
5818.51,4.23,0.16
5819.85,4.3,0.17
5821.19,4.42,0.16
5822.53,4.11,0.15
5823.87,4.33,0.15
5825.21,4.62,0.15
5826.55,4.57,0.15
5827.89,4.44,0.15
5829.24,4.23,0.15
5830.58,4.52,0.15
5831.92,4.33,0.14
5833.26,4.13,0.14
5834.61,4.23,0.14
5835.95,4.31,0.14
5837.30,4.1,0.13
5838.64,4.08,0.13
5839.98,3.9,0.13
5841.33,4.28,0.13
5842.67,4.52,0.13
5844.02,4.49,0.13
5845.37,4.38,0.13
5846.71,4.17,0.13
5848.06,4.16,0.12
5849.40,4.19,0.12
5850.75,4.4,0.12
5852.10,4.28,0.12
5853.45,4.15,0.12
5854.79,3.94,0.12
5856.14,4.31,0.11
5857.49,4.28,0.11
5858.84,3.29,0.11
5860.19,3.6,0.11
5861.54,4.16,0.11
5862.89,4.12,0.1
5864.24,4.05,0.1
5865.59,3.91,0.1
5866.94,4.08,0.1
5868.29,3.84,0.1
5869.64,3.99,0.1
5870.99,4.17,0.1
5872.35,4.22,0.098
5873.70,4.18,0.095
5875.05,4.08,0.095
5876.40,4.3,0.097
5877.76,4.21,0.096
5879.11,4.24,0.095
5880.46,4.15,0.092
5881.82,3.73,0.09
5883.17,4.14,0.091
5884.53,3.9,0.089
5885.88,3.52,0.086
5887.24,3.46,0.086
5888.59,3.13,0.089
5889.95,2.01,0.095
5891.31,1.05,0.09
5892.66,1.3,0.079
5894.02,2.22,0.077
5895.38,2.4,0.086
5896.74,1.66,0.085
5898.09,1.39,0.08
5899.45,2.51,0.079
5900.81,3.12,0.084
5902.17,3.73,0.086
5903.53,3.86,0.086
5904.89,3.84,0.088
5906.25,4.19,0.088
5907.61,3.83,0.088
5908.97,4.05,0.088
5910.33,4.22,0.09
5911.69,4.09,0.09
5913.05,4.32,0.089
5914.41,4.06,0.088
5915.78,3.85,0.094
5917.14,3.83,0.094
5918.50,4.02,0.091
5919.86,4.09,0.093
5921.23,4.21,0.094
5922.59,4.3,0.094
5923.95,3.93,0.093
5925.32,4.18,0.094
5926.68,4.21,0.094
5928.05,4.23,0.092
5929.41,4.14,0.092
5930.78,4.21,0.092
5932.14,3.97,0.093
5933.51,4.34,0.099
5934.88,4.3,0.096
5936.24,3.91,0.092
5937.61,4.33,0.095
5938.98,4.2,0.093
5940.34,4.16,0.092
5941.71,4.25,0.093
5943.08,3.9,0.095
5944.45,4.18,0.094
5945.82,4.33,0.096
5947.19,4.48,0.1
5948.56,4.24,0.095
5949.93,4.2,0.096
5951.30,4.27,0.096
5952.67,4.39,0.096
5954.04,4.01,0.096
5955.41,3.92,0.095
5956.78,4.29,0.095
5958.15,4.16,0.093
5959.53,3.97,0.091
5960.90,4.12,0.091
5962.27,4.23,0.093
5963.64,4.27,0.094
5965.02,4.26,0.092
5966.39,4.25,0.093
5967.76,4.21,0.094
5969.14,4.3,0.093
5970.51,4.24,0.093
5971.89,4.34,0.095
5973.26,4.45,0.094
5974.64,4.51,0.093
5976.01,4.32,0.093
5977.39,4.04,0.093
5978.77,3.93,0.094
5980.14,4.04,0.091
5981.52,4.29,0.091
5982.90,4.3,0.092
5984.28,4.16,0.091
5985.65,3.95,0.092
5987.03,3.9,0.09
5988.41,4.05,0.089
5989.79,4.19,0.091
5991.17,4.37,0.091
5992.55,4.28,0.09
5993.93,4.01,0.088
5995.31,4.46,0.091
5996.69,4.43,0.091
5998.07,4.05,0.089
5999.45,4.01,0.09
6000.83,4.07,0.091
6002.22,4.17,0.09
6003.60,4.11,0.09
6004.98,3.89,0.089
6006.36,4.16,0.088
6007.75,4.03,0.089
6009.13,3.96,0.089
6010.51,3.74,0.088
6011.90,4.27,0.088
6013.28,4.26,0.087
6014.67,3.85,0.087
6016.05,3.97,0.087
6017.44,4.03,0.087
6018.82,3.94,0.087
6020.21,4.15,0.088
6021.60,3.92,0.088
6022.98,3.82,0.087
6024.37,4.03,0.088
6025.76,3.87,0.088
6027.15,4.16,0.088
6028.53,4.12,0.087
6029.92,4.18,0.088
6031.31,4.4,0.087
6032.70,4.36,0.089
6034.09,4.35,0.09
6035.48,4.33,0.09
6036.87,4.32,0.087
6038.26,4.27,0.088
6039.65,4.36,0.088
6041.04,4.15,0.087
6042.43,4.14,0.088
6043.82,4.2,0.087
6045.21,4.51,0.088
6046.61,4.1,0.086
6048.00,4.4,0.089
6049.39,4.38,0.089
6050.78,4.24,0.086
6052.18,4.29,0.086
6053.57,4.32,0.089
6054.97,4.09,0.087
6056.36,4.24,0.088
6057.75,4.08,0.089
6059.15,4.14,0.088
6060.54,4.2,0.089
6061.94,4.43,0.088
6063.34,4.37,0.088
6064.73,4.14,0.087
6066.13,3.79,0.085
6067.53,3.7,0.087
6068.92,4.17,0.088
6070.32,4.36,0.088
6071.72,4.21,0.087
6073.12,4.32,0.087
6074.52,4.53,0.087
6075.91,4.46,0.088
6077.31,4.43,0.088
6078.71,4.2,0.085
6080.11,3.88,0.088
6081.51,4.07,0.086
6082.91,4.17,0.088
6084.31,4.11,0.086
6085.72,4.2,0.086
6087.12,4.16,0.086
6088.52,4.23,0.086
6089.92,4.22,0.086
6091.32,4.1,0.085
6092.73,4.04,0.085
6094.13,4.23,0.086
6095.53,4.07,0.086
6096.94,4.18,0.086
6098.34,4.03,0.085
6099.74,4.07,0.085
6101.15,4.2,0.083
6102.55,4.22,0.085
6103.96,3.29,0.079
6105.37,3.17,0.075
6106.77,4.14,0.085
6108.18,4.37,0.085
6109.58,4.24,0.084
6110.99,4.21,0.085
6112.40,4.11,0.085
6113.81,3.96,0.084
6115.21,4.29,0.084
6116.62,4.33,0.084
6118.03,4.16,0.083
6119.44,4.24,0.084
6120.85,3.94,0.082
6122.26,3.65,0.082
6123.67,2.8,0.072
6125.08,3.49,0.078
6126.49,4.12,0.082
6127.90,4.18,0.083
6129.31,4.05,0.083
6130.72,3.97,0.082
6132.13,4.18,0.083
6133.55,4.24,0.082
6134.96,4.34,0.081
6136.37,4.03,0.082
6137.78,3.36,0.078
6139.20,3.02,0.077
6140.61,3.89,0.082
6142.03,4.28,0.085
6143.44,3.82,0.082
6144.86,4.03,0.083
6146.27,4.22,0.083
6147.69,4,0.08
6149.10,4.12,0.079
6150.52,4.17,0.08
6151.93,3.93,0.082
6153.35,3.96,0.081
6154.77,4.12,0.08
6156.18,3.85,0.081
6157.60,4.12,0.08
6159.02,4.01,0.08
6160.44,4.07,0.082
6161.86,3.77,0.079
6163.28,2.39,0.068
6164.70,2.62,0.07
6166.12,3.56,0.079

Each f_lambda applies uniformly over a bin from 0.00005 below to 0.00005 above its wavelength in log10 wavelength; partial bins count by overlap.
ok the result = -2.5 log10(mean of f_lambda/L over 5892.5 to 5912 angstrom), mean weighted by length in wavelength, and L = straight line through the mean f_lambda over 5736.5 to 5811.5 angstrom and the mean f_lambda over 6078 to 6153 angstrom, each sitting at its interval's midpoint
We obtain 0.30 mag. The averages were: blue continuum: 4.16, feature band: 3.12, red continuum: 4.01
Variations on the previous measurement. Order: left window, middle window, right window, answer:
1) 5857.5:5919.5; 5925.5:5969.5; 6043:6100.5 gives -0.12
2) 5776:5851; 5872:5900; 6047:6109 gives 0.32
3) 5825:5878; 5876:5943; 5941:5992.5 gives 0.15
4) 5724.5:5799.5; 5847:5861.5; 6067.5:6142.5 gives 0.02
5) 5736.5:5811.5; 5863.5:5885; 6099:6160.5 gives 0.01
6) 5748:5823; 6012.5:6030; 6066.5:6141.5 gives 0.02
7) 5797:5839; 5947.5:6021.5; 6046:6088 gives 0.02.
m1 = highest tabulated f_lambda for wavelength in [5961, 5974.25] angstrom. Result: 4.45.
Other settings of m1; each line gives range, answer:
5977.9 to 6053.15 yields 4.51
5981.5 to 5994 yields 4.37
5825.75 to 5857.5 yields 4.57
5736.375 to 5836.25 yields 4.62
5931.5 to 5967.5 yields 4.48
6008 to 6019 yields 4.27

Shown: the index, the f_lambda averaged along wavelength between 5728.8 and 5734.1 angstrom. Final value 4.07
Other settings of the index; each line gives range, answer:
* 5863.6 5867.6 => 4.01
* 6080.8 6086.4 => 4.13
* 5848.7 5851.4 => 4.3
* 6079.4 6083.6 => 4.04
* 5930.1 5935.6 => 4.21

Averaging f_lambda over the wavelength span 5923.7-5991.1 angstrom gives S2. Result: 4.19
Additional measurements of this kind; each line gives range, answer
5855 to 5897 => 3.56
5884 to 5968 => 3.78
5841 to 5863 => 4.16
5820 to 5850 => 4.3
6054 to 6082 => 4.19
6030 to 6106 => 4.18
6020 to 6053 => 4.21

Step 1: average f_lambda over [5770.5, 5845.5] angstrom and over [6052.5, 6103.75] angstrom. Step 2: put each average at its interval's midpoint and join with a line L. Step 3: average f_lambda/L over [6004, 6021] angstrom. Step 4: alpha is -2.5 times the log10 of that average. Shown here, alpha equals 0.04 mag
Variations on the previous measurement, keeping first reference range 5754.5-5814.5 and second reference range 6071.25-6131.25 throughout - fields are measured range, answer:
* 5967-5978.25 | -0.05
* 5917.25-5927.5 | 0.00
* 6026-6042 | -0.04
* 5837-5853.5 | -0.02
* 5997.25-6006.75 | 0.01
